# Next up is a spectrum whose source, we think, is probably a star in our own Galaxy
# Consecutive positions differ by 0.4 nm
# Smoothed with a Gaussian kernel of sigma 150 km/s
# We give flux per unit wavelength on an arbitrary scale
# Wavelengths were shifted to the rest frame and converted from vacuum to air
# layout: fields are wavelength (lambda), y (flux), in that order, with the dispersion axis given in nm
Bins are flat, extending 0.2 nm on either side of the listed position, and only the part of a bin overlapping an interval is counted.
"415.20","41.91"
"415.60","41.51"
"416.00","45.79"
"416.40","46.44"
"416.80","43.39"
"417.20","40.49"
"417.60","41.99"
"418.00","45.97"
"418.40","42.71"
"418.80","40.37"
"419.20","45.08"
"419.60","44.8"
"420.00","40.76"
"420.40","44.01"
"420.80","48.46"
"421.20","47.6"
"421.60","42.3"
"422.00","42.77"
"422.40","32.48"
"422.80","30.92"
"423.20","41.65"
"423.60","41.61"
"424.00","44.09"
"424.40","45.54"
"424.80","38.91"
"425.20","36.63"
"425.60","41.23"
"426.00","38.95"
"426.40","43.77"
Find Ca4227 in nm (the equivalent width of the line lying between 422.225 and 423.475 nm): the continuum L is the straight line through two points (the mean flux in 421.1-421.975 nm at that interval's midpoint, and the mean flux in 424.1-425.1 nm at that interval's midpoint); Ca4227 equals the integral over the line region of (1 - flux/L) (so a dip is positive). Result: 0.22 nm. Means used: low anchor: 44.2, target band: 35.5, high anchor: 41.9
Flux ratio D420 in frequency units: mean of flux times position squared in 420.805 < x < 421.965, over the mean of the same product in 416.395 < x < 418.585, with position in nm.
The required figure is 1.1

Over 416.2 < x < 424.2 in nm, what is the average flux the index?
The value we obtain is 42.4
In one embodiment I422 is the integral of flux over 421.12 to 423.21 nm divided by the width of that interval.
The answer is 39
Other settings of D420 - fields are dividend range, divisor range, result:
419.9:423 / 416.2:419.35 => 0.97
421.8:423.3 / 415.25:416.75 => 0.86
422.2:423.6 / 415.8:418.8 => 0.85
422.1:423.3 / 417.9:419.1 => 0.83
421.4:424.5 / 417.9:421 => 0.93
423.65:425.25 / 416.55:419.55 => 1.00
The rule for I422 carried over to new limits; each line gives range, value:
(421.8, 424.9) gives 39.8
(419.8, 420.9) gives 44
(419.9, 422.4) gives 43.5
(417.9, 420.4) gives 43.2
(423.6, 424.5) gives 44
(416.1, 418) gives 43.5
